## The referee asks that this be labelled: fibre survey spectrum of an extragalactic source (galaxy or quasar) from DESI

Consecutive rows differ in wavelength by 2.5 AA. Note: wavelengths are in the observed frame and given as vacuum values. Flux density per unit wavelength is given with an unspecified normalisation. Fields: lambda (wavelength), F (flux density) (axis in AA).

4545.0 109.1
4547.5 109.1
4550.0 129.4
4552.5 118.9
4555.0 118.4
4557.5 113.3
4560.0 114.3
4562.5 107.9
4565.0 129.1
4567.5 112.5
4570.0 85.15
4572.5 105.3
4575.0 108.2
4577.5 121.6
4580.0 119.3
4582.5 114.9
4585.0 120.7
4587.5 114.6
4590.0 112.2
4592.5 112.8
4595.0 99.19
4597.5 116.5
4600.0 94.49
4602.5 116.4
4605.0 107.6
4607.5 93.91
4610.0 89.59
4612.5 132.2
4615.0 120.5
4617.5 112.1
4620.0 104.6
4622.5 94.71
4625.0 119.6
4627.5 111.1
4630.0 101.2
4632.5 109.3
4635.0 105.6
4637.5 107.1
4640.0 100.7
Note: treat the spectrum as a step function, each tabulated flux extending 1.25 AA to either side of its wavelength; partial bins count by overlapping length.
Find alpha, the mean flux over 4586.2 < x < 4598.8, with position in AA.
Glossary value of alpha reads 111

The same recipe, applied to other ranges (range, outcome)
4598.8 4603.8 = 106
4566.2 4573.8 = 101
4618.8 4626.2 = 106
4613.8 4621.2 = 112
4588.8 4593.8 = 112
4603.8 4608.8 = 101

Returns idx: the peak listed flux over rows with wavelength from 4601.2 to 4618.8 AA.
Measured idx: 132.2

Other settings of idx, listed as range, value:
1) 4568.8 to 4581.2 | 121.6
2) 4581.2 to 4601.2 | 120.7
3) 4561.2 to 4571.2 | 129.1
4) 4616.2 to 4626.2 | 119.6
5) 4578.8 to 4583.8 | 119.3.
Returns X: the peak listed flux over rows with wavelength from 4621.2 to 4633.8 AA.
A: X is 119.6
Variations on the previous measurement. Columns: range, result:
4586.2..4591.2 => 114.6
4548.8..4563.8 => 129.4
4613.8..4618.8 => 120.5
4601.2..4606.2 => 116.4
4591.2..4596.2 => 112.8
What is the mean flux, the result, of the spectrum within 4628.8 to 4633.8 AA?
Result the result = 105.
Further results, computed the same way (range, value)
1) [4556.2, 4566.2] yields 116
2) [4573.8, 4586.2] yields 117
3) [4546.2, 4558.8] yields 118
